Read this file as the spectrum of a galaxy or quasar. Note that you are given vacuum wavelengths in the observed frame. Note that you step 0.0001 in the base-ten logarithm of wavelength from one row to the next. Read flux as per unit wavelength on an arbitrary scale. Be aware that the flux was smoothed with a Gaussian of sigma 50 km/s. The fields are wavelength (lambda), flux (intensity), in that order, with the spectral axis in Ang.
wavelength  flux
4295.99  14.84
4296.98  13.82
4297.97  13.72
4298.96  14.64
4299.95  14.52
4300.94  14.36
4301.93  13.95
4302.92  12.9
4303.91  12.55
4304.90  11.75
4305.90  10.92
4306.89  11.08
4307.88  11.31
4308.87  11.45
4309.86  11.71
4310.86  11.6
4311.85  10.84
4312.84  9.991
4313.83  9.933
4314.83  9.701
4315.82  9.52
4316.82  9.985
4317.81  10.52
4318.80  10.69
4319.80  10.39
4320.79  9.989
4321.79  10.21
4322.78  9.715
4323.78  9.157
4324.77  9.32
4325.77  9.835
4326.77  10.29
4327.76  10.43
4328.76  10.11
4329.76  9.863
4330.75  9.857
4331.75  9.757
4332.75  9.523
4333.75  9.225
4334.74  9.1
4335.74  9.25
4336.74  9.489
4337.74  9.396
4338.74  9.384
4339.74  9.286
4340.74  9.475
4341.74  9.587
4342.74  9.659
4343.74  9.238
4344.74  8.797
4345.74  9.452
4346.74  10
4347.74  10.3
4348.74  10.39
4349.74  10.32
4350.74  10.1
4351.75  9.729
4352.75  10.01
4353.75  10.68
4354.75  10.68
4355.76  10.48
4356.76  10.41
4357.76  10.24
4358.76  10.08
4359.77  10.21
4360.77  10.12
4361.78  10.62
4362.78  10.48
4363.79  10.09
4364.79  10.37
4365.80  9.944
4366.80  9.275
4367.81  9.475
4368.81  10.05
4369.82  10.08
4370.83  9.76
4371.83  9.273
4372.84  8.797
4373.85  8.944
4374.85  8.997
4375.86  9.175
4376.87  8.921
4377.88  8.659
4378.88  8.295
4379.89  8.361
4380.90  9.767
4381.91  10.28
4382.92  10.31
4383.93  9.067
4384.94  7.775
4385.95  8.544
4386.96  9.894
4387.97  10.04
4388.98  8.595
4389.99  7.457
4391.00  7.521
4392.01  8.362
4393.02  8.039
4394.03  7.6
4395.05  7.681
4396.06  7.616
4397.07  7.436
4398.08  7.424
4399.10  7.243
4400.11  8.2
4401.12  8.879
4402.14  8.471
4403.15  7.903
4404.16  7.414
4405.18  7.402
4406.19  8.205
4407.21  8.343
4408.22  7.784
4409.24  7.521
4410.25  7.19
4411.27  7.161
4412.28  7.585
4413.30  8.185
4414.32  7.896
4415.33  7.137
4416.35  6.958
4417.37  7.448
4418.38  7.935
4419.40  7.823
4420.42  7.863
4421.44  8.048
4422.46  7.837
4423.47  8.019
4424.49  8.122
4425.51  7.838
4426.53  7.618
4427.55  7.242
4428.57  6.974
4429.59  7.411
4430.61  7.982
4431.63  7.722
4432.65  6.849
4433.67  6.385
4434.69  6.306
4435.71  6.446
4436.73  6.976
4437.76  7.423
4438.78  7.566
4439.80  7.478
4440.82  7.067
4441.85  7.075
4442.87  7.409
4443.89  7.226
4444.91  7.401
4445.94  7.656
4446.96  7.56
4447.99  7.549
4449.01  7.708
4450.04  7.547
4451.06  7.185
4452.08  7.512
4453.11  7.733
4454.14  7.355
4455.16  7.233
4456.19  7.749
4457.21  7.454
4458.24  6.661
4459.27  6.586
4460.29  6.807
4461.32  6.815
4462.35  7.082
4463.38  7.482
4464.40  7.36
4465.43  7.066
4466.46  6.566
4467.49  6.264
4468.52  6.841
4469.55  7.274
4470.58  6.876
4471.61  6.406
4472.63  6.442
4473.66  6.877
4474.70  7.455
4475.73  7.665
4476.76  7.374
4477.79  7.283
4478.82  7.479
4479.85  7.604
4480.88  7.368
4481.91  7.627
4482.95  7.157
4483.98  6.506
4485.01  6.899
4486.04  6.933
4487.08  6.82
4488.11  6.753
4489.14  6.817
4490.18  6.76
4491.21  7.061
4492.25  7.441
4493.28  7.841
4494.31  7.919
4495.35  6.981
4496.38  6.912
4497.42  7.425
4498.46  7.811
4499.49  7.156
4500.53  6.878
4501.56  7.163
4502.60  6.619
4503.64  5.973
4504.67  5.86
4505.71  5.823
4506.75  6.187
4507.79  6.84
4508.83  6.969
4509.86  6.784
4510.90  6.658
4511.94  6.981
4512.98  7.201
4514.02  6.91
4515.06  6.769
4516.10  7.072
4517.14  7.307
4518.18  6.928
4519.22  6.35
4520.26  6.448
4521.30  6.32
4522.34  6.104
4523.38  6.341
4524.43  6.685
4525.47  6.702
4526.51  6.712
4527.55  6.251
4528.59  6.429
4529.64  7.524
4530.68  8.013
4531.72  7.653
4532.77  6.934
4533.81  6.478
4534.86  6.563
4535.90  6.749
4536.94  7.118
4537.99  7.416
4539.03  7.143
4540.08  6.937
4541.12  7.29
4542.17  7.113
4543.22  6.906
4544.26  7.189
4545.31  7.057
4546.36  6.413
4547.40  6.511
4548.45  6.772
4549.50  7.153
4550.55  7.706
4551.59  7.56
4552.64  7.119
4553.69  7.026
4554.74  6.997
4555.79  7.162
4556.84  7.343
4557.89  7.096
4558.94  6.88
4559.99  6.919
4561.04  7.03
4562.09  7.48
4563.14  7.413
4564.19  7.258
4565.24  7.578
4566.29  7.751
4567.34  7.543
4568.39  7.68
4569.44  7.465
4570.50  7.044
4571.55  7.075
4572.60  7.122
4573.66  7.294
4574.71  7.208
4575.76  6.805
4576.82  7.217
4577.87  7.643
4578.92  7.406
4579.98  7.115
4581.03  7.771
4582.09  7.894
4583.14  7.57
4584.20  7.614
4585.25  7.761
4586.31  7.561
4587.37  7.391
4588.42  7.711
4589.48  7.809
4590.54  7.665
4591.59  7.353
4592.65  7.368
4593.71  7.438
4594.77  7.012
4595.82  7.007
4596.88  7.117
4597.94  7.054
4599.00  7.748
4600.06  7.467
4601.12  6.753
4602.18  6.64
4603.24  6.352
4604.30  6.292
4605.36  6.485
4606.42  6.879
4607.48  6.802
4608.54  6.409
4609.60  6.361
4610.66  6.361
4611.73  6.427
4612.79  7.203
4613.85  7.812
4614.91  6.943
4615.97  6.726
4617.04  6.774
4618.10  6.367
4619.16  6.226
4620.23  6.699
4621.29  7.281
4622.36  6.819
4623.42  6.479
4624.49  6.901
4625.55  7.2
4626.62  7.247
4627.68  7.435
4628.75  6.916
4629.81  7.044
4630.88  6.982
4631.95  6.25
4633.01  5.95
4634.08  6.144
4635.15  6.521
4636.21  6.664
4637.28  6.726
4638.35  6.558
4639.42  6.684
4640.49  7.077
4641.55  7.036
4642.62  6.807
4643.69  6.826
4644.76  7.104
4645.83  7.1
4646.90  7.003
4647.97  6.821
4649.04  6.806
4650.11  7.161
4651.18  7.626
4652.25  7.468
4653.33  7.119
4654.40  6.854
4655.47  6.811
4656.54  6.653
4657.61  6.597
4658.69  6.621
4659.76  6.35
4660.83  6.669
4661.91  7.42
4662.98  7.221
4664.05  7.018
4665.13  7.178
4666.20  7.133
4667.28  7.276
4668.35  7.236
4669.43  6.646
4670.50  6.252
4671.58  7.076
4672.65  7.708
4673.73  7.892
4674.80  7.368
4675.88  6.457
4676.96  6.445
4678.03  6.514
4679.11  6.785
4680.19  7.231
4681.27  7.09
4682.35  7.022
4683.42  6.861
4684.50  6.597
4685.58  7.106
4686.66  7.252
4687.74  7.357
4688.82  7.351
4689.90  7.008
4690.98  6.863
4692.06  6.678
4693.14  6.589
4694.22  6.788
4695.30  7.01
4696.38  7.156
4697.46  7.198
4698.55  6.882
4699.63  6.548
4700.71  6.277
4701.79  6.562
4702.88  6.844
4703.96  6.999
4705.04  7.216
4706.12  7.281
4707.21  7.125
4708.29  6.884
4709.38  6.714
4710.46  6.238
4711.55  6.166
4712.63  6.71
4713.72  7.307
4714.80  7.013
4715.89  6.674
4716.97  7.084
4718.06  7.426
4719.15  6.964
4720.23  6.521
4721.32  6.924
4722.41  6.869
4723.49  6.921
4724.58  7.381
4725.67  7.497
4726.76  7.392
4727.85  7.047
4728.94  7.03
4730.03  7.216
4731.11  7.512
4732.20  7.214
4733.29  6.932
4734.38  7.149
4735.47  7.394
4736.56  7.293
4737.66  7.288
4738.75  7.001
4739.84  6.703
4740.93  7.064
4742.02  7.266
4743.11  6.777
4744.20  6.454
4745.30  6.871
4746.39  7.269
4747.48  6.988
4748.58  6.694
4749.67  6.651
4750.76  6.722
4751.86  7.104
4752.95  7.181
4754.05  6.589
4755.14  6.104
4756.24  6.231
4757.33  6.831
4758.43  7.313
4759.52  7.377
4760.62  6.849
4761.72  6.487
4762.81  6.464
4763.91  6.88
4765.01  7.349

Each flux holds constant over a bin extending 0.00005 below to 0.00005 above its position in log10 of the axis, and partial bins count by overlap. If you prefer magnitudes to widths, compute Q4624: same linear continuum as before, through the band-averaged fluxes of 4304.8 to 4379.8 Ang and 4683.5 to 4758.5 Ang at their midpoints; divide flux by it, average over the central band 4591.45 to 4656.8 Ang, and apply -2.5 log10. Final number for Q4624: 0.124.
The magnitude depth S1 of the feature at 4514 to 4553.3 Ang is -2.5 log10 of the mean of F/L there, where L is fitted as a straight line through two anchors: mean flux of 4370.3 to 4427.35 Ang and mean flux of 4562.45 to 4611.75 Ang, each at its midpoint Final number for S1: 0.09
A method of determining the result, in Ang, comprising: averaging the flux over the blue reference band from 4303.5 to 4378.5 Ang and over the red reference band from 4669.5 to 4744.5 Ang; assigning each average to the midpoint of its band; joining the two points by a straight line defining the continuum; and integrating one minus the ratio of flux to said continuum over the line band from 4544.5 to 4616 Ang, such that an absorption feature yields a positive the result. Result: 7.6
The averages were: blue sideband 9.99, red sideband 6.98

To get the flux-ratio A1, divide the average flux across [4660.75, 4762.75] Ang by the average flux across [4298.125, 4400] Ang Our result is 0.70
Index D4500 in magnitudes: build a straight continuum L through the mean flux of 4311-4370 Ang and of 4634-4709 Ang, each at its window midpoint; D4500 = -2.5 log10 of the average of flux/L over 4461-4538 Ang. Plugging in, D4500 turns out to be 0.22 mag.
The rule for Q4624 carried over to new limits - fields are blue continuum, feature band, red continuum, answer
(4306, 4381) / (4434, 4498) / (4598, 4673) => 0.20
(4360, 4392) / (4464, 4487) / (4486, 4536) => 0.07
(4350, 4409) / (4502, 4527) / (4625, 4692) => 0.21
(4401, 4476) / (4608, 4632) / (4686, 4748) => 0.05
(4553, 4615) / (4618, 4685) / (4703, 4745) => 0.03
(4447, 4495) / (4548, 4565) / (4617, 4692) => -0.02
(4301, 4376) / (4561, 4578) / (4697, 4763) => 0.13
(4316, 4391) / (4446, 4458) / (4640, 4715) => 0.18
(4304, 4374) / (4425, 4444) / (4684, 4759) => 0.27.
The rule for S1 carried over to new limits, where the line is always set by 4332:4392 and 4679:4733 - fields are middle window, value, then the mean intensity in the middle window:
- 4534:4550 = 0.18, 6.94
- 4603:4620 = 0.15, 6.66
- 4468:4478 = 0.23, 7.04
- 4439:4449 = 0.20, 7.4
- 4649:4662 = 0.07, 6.92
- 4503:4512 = 0.30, 6.43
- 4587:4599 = 0.06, 7.38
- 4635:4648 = 0.09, 6.85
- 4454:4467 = 0.24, 7.09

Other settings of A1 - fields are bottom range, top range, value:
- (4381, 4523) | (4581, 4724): 0.94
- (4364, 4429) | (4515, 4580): 0.84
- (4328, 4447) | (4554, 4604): 0.85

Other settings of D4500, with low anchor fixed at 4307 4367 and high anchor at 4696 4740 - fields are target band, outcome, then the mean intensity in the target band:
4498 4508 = 0.30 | 6.62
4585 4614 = 0.13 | 7.06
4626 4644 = 0.14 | 6.76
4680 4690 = 0.03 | 7.09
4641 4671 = 0.08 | 6.96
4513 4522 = 0.26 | 6.78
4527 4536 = 0.21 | 6.96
